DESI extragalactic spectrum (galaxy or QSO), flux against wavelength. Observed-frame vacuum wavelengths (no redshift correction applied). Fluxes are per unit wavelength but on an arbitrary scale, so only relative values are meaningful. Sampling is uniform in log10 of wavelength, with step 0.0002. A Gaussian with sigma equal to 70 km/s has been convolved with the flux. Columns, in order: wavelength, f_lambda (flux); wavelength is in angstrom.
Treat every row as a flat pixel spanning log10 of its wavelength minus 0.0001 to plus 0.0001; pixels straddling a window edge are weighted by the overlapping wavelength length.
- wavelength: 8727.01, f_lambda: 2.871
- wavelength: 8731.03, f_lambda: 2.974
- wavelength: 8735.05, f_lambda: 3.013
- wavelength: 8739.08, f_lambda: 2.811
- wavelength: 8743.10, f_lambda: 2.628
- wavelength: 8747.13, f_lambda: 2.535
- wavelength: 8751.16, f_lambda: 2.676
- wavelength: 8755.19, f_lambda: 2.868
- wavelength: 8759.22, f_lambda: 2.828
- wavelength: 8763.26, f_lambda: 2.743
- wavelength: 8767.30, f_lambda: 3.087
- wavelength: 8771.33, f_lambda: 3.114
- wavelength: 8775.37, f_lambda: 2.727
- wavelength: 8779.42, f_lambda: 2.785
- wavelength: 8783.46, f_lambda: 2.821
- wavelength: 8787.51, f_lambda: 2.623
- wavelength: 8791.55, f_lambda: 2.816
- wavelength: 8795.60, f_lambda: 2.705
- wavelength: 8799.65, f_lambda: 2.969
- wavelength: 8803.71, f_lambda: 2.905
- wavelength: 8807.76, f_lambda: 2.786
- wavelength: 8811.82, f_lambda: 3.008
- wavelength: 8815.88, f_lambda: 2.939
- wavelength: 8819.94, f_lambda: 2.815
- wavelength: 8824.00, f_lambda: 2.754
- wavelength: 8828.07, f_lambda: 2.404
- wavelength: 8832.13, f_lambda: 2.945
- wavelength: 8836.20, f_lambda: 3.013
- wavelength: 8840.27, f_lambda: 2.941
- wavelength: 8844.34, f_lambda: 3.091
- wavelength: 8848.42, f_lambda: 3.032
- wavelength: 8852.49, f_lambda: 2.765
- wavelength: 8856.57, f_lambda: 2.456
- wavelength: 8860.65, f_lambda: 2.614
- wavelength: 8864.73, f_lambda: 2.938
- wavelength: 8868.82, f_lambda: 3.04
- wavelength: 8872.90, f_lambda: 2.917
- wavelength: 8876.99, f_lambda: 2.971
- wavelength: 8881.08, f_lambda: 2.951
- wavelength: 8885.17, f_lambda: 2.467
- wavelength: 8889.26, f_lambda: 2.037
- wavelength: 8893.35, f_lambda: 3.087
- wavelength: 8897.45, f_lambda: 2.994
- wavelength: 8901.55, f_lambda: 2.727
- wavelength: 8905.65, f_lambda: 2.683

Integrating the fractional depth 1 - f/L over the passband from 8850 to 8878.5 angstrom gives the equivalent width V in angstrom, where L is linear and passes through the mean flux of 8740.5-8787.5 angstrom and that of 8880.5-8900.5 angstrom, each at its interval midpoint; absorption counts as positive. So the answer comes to -1.09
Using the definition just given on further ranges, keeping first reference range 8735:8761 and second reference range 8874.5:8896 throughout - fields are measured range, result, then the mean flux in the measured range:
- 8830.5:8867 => -1.9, 2.87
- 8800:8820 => -1.3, 2.9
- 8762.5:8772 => -0.9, 3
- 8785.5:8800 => -0.1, 2.76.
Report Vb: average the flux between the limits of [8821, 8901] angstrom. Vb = 2.81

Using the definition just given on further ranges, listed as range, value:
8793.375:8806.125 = 2.86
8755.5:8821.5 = 2.86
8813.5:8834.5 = 2.78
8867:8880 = 2.97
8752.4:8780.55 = 2.88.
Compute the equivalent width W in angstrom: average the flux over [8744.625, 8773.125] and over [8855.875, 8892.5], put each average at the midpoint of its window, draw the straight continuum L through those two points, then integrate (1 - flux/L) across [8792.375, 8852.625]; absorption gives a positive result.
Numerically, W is -2.1 angstrom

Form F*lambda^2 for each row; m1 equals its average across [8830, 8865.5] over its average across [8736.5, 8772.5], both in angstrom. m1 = 1.04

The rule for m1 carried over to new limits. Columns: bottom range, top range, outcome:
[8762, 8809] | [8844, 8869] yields 1.01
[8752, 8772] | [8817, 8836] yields 0.97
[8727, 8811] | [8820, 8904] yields 1.01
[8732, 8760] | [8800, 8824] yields 1.06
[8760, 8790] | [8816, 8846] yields 1.02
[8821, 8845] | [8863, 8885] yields 1.04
